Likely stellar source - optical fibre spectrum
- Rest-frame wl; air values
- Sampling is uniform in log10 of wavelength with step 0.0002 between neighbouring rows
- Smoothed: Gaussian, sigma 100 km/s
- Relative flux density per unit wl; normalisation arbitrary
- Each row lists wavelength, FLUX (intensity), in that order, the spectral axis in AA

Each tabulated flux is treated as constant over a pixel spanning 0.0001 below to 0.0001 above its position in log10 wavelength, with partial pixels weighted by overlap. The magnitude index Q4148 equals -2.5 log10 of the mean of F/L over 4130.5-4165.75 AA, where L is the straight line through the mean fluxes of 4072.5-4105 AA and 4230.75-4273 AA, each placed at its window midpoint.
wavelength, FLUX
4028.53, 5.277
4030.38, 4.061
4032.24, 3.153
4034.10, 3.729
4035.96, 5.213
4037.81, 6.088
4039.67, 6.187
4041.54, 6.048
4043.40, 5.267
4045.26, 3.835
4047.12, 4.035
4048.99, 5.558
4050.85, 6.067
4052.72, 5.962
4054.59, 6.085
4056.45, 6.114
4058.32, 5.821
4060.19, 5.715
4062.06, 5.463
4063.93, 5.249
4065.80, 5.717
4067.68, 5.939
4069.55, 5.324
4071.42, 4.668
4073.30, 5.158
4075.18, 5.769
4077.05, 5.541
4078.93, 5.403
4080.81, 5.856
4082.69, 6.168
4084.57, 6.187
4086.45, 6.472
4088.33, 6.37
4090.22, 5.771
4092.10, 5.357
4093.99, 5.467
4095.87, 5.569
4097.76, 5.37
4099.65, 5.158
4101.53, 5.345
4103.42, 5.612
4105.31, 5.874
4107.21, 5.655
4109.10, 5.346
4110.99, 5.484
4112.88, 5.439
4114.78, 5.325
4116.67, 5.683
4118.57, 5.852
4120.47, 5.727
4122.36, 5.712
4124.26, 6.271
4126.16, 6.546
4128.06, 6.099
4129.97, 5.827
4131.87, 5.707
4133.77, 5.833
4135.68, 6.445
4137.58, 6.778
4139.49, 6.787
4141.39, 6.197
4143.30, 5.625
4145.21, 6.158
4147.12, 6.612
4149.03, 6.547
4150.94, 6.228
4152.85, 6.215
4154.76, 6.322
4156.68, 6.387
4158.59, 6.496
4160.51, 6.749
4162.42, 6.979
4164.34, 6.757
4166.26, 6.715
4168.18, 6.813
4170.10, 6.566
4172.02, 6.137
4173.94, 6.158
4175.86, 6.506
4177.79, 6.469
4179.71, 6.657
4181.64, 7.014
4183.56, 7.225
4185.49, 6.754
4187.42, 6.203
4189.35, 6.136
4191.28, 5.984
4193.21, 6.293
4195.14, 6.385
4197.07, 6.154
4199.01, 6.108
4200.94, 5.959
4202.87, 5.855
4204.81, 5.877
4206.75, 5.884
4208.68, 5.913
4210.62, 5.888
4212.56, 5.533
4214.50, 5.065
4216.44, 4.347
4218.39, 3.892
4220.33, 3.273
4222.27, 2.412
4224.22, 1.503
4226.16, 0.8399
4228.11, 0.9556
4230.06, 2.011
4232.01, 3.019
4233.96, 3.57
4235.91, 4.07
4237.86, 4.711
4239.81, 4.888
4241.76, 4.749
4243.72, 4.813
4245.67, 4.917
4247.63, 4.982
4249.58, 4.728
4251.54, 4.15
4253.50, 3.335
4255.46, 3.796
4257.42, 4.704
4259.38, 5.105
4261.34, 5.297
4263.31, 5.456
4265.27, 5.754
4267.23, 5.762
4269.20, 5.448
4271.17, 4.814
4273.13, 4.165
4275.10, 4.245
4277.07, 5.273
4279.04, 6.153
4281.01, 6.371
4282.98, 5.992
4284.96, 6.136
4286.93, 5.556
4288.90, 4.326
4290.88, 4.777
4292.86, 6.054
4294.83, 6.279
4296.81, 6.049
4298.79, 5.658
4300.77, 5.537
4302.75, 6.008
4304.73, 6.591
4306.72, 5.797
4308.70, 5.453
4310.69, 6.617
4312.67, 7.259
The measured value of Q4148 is -0.20 mag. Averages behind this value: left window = 5.69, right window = 4.64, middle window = 6.38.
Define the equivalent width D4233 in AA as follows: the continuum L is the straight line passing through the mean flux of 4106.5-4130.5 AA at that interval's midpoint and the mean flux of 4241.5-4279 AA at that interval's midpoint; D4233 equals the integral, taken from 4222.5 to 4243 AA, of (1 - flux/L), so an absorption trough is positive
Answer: 8.09 AA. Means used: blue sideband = 5.77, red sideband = 4.85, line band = 3.03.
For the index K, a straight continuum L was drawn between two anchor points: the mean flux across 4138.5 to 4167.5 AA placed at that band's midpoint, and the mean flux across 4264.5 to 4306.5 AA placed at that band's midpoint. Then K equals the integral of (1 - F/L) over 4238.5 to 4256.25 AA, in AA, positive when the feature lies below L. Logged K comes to 4.1 AA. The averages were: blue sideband 6.46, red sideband 5.57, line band 4.5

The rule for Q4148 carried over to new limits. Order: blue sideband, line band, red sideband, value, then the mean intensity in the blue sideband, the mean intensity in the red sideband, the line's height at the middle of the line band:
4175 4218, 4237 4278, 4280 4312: 0.23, 6.07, 5.84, 5.93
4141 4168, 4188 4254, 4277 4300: 0.32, 6.44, 5.73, 6.09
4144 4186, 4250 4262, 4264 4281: 0.24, 6.56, 5.28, 5.47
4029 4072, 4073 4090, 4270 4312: -0.11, 5.28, 5.63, 5.33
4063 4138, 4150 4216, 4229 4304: -0.18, 5.72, 4.97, 5.35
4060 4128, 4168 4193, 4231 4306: -0.20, 5.66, 5.09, 5.38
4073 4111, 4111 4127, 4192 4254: -0.07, 5.68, 4.45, 5.42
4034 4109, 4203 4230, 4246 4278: 0.26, 5.57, 4.81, 5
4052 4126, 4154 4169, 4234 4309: -0.21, 5.68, 5.19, 5.48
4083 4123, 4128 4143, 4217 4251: -0.20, 5.66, 3.51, 5.13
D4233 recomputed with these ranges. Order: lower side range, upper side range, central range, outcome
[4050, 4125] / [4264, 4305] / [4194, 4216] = -0.9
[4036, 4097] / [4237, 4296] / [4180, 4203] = -4.6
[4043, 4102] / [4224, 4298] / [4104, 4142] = -4.4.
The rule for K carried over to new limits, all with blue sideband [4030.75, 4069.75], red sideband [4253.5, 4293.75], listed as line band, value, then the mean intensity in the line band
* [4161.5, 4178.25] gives -4.1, 6.57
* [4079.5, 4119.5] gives -2.8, 5.68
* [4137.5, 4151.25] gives -2.8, 6.35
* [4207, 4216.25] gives -0.5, 5.52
